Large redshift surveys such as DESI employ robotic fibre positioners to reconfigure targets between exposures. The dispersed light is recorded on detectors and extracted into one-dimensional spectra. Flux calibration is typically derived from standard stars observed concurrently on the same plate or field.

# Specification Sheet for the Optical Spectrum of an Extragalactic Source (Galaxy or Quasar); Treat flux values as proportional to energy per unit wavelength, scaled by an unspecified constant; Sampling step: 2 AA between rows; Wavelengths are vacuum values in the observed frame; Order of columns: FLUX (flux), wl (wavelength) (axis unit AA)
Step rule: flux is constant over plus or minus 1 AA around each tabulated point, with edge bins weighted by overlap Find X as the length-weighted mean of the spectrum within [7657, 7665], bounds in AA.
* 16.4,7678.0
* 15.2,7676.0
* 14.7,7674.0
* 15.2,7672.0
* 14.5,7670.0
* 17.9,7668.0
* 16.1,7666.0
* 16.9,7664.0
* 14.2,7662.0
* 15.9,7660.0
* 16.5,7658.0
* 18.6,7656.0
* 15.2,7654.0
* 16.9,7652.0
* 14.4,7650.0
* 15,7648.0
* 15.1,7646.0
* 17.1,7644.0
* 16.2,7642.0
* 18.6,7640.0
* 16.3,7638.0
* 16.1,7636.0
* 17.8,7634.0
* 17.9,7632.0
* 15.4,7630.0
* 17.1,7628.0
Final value 15.9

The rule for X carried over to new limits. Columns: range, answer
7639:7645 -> 17.3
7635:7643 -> 16.8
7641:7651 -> 15.6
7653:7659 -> 16.8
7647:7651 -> 14.7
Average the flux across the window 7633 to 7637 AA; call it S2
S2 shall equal 17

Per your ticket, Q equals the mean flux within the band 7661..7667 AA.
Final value 15.7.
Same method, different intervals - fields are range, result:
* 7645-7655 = 15.3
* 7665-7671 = 16.2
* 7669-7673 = 14.8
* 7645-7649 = 15.1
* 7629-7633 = 16.6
